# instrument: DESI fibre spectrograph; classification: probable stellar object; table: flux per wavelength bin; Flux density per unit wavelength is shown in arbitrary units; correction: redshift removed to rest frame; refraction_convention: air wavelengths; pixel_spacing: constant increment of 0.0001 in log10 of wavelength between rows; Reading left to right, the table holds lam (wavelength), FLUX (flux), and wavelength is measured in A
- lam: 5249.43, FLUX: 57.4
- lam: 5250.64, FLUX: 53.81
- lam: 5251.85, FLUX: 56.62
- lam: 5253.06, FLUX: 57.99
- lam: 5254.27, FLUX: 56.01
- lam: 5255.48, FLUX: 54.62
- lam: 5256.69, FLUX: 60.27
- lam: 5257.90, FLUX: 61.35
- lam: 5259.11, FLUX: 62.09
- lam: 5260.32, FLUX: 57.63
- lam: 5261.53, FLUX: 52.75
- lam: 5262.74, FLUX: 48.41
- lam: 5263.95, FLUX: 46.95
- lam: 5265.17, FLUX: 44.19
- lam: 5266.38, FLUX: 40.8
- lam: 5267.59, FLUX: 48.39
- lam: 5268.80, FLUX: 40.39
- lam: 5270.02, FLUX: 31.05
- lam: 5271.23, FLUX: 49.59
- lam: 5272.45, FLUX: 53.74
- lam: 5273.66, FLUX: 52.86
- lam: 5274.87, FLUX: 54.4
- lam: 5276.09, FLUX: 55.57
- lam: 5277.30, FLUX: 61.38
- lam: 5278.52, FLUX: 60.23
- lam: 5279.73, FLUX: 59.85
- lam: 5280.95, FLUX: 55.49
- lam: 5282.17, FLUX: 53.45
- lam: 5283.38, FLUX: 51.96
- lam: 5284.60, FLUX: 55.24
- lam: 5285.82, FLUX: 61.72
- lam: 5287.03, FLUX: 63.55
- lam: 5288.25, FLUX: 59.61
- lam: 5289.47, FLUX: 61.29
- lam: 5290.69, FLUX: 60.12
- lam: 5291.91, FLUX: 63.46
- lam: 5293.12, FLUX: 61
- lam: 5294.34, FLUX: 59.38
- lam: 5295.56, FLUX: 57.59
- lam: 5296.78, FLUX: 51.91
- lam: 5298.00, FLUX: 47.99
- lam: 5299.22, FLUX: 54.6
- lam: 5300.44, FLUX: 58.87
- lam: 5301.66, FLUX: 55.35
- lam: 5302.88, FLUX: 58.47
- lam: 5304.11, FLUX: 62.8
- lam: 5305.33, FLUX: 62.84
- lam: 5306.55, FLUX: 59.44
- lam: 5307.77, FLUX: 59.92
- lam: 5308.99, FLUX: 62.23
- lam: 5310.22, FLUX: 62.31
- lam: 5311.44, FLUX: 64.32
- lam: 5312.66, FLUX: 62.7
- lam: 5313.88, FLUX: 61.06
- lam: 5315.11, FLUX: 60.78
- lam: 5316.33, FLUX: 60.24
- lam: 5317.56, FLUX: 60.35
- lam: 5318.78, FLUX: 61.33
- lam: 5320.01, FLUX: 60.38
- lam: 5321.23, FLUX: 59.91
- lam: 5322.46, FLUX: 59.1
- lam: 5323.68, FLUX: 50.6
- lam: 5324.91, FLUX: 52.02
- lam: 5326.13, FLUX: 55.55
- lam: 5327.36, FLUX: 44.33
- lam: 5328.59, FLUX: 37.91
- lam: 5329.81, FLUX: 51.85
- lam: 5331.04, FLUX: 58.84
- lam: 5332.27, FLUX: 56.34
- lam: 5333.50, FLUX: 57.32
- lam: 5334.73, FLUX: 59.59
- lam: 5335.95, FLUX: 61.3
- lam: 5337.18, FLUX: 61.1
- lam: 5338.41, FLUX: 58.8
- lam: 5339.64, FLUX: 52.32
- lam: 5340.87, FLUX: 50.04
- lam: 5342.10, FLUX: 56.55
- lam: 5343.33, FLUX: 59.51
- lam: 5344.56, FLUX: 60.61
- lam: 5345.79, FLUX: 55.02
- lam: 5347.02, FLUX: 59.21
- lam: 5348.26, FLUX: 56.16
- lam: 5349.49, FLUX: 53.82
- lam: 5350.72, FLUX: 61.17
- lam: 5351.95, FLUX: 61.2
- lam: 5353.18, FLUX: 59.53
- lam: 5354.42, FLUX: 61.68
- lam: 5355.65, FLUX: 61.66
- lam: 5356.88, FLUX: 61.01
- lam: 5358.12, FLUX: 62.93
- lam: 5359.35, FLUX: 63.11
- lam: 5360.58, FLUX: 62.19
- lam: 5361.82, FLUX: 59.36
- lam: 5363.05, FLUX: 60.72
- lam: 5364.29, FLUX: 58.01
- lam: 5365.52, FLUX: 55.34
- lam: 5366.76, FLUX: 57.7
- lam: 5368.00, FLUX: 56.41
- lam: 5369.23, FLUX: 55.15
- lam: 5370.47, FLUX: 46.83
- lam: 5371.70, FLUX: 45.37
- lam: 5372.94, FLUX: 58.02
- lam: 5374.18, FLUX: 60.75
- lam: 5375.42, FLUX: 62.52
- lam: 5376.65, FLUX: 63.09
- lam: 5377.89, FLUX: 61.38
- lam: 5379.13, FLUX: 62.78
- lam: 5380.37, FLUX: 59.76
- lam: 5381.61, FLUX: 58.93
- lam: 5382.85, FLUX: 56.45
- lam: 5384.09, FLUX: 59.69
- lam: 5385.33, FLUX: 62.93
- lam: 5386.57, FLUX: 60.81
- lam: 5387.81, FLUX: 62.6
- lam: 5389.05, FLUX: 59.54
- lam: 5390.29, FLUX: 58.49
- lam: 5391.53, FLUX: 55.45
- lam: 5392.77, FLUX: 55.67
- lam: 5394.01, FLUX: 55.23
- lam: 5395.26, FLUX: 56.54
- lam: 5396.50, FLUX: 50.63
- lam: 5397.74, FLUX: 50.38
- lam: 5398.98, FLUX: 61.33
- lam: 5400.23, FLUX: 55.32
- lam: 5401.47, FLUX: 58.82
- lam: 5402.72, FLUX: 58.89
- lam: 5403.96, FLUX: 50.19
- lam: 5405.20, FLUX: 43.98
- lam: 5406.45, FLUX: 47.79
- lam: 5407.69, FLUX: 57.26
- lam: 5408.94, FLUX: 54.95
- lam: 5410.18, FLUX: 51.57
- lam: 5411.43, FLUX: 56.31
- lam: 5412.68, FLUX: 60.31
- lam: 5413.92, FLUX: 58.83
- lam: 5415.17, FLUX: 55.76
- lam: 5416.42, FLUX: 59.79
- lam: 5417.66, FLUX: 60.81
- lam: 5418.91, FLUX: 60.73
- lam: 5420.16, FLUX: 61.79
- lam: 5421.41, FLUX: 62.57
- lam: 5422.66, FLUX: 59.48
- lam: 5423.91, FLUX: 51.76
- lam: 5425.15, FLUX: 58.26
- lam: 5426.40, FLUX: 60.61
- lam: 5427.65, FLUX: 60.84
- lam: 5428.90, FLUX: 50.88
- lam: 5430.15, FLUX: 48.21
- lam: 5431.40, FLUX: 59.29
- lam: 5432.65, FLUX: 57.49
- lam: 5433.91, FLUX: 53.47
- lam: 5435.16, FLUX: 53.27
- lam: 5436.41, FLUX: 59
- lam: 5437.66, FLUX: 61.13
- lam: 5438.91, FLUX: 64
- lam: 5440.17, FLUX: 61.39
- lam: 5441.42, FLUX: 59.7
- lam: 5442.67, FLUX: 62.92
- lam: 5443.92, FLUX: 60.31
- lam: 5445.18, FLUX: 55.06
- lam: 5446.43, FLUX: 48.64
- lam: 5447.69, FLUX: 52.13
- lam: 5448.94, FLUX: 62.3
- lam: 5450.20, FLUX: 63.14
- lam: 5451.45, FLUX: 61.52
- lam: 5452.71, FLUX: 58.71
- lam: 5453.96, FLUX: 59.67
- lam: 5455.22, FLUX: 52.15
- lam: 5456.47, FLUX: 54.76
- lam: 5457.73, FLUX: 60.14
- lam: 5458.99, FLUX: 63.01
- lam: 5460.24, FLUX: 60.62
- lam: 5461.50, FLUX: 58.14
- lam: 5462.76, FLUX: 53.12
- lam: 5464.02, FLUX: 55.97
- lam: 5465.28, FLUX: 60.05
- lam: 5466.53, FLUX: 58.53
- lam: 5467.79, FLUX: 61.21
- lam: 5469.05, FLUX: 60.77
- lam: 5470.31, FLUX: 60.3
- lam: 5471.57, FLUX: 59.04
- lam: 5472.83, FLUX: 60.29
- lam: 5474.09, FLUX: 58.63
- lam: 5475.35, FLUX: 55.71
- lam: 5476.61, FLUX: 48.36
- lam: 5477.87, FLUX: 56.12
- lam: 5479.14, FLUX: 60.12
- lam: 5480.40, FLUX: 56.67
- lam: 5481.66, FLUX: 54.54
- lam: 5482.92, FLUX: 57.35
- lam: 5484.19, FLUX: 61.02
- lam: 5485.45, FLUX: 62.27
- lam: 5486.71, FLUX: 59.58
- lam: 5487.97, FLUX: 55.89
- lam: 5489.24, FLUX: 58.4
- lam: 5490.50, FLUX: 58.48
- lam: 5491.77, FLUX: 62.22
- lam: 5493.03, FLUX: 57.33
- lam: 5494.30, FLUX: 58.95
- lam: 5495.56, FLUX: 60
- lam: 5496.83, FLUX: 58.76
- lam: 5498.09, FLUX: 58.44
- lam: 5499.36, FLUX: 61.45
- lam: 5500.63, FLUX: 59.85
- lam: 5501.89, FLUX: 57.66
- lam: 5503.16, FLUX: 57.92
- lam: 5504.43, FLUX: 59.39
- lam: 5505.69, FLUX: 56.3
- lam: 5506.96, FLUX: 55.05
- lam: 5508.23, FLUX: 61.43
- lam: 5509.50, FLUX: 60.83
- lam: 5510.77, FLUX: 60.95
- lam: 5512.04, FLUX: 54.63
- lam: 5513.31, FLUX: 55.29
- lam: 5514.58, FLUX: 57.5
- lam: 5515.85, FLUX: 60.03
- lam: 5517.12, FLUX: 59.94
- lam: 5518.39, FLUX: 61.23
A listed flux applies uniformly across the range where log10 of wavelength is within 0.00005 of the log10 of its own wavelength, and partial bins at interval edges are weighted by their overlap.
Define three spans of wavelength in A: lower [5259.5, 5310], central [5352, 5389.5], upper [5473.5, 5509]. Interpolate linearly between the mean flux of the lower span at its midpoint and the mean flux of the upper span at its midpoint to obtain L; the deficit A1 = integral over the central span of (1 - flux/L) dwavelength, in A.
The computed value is -1.9 A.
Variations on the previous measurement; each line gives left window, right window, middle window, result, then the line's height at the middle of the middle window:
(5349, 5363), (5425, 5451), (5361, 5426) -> 2.39 A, 59.4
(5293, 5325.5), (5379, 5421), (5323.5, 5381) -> 0.70 A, 57.9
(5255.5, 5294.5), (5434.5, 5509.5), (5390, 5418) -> 0.89 A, 57.1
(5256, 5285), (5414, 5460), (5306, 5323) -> -2.23 A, 53.9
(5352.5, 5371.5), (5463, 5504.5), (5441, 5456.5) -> 0.16 A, 58.5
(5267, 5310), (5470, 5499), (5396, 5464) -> 0.65 A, 57.6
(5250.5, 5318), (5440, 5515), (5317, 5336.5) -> 0.46 A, 56.7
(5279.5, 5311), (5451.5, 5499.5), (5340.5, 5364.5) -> -0.35 A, 58.4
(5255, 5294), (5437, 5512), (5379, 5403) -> -0.43 A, 56.9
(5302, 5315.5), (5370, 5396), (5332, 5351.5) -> 0.82 A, 60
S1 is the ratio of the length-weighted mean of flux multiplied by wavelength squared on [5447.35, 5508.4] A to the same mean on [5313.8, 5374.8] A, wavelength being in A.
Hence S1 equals 1.07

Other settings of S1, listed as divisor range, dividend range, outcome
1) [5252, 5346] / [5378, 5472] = 1.08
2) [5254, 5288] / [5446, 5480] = 1.17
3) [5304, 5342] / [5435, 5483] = 1.06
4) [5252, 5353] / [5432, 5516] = 1.10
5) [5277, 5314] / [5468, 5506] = 1.06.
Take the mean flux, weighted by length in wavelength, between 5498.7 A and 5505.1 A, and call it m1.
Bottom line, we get 59.2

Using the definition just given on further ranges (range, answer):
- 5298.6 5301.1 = 56.7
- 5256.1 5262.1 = 58.9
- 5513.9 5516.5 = 58.7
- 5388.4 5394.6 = 57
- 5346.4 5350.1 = 56.3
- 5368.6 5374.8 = 53.3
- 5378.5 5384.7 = 59.5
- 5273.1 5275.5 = 53.6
